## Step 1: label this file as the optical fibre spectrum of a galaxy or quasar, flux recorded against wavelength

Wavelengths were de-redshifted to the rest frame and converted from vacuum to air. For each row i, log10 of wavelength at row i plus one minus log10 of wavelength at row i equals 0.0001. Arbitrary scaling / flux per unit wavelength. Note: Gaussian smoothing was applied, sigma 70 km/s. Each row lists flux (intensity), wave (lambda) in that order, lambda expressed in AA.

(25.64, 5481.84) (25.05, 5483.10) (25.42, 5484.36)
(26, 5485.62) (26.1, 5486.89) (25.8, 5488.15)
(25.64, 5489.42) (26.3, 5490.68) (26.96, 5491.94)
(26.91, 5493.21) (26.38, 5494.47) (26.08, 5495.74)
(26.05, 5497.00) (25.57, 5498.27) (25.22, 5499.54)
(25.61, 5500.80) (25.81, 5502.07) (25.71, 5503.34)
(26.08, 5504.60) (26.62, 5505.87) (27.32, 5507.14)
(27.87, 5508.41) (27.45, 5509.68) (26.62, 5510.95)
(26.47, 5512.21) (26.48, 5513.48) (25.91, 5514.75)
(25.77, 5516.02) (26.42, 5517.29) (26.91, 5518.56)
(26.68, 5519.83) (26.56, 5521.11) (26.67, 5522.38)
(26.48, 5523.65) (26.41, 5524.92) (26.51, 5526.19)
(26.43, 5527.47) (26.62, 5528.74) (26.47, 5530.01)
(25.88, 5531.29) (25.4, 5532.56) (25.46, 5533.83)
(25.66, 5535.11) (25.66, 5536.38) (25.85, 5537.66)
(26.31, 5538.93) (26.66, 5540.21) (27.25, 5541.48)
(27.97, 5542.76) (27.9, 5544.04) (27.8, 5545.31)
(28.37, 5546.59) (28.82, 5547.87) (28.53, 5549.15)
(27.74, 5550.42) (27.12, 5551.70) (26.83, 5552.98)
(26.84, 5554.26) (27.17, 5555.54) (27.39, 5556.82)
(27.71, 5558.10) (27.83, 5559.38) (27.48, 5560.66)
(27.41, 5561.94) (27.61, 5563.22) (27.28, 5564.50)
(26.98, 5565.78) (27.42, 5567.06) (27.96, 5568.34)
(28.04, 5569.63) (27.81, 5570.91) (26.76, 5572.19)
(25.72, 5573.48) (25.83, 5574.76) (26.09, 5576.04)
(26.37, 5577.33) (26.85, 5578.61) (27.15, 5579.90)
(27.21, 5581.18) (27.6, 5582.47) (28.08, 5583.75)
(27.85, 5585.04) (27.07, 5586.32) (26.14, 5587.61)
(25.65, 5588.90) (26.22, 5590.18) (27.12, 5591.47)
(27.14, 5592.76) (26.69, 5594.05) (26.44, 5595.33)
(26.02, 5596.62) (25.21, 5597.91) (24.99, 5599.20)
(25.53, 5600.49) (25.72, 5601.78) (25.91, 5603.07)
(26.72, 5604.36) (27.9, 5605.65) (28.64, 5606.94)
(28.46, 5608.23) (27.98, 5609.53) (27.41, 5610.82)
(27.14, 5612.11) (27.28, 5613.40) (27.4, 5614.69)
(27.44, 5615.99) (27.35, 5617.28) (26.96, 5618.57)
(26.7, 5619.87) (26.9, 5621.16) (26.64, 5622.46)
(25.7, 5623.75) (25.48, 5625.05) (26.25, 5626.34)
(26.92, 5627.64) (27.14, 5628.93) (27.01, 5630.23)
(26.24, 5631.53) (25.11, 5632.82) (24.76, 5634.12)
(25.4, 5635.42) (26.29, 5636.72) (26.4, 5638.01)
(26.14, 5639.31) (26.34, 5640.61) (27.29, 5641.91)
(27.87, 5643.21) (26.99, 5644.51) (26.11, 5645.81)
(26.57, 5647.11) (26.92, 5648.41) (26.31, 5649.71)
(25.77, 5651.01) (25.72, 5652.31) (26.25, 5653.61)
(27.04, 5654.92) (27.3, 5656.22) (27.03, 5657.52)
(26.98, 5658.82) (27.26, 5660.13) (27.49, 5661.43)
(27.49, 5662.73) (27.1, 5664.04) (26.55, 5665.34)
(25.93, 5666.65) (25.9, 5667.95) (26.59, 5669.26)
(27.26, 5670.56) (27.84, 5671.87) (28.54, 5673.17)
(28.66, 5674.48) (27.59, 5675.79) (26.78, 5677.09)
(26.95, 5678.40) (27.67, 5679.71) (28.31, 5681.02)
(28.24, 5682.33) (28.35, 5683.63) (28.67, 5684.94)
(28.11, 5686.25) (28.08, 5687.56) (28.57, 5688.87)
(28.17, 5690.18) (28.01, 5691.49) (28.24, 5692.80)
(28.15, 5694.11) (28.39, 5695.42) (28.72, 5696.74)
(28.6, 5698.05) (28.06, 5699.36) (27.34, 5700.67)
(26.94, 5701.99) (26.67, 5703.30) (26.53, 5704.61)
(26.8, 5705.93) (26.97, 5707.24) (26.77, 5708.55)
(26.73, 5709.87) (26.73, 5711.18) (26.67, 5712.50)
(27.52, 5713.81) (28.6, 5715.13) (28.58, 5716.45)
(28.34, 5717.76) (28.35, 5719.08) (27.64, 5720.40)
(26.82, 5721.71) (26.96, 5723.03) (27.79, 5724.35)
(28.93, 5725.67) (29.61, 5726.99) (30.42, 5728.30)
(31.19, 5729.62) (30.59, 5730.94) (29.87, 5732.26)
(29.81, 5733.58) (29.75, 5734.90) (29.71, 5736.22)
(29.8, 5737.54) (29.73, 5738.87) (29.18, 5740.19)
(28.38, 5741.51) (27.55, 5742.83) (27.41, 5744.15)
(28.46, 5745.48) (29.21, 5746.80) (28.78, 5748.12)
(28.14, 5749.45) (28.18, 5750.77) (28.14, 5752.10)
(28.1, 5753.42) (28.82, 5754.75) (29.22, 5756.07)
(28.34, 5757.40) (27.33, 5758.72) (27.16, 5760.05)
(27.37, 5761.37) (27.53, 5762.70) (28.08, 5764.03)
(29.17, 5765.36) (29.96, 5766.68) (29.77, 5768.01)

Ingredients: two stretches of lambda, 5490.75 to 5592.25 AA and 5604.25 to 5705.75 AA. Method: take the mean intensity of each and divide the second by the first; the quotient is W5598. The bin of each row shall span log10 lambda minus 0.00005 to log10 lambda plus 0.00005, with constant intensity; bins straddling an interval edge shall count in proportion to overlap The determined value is 1.01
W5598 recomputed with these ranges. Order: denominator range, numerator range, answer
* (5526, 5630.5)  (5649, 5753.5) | 1.04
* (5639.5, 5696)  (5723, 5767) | 1.05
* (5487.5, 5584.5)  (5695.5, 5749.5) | 1.06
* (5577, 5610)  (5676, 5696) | 1.05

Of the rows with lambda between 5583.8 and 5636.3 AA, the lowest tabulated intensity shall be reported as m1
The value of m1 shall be 24.76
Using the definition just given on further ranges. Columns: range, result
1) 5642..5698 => 25.72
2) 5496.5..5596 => 25.22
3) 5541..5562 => 26.83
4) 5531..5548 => 25.4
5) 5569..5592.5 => 25.65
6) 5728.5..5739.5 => 29.71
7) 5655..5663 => 26.98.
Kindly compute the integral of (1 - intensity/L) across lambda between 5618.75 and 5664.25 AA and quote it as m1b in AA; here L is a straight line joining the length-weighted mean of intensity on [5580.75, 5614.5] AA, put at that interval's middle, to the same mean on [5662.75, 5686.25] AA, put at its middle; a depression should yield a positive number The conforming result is 1.1 AA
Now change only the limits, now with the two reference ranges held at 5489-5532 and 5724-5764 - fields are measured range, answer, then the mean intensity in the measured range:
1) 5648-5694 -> 1.11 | 27.4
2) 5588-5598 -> 0.32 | 26.4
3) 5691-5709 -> 0.48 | 27.6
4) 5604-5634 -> 0.61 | 27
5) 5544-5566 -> -0.62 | 27.6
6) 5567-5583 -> 0.05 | 27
